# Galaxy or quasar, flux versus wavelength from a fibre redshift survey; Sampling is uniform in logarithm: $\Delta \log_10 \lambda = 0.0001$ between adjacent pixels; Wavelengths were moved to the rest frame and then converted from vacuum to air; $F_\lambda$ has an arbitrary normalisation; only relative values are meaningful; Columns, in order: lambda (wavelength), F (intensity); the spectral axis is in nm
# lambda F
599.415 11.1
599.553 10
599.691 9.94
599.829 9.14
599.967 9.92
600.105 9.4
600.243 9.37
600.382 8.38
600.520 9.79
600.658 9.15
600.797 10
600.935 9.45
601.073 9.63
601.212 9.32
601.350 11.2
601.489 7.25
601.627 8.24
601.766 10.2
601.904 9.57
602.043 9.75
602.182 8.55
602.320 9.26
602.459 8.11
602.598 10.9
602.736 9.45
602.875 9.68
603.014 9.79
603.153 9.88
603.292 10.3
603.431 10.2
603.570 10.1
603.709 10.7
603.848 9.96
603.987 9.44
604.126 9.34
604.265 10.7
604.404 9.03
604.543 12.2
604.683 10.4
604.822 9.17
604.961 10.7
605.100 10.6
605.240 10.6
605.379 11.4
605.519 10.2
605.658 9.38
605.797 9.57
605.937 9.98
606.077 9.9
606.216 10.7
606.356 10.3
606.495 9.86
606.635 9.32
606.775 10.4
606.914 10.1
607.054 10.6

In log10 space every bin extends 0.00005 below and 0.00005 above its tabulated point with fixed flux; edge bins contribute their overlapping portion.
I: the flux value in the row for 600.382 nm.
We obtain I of 8.38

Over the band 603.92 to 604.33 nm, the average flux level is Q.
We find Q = 9.82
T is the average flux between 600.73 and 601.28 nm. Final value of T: 9.6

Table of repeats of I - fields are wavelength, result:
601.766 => 10.2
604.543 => 12.2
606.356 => 10.3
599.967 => 9.92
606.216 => 10.7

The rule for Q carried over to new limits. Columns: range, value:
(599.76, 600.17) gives 9.5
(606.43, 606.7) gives 9.58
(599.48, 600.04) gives 9.77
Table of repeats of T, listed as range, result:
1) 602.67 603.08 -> 9.63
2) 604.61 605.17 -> 10.2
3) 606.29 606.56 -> 10.1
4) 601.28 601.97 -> 9.3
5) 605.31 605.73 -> 10.3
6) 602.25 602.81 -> 9.44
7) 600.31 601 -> 9.35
